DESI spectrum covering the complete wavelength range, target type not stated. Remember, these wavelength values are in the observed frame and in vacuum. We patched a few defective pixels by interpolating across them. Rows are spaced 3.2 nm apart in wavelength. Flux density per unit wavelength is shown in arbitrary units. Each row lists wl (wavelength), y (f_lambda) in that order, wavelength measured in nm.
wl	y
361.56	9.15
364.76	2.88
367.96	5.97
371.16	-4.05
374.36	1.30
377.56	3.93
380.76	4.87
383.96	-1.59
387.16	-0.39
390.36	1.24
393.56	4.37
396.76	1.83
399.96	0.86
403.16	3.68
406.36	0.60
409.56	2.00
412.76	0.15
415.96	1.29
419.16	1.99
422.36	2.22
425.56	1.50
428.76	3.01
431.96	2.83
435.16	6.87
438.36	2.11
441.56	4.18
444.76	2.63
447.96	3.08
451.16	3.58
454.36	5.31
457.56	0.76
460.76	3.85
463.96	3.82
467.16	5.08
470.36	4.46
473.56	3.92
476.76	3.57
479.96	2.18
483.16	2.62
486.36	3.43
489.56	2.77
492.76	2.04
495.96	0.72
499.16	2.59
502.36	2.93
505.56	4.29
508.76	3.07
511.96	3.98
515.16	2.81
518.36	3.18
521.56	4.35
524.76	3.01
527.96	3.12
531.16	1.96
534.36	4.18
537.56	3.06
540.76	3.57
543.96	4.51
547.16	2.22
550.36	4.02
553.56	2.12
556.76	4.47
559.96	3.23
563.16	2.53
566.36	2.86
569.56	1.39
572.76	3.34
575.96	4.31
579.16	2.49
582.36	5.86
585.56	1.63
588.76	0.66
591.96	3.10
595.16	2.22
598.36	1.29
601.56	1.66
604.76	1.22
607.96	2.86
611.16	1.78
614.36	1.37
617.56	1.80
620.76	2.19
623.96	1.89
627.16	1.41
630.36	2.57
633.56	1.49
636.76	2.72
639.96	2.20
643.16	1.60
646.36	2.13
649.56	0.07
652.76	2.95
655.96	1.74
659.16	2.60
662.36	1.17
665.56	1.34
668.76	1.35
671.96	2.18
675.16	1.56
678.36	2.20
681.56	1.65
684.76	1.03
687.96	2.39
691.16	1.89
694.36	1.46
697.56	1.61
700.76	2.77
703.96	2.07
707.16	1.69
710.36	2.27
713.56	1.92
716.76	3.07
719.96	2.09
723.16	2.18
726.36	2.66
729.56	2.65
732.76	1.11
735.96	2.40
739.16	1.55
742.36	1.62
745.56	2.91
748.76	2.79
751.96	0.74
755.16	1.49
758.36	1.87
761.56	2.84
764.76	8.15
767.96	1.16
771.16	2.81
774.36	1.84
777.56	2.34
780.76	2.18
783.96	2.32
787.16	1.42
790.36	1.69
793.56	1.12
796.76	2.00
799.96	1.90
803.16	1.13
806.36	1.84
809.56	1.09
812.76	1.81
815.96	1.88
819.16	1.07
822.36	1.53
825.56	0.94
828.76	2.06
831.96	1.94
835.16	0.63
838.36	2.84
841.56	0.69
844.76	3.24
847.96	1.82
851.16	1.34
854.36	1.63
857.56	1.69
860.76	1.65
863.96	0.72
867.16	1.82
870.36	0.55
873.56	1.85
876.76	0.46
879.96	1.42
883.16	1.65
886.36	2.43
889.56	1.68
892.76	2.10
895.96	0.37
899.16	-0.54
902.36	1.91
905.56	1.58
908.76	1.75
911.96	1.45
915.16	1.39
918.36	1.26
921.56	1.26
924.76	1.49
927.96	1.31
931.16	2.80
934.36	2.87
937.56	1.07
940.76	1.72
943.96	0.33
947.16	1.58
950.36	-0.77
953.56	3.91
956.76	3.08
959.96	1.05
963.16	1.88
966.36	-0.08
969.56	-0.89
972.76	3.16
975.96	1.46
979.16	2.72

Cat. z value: 0.163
